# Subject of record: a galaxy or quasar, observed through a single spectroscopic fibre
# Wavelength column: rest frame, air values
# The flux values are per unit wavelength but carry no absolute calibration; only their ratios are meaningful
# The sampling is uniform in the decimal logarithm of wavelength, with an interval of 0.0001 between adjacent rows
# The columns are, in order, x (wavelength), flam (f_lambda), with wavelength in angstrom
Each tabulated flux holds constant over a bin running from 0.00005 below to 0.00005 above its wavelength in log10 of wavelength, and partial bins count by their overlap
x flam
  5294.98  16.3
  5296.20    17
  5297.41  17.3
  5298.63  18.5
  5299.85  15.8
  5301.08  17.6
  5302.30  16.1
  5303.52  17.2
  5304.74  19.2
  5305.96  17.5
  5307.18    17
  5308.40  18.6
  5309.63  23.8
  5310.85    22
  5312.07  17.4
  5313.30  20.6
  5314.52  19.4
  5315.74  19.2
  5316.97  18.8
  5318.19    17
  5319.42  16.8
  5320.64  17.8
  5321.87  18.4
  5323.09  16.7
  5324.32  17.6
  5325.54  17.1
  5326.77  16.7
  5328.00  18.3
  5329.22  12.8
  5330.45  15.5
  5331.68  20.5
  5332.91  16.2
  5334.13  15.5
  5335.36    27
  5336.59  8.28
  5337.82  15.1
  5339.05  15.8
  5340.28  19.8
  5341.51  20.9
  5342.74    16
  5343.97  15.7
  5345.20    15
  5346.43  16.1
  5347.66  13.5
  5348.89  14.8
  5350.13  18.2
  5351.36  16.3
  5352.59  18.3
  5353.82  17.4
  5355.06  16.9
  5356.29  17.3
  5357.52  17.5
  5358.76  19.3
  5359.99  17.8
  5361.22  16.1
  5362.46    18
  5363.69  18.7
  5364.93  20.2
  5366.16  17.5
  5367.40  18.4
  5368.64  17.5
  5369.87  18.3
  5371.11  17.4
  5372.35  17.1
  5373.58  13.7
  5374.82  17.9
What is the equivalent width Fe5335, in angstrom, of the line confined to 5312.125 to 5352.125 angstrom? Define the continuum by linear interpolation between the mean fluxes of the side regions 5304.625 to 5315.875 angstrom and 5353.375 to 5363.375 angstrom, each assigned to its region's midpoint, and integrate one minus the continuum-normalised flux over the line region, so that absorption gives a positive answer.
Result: 3.3 angstrom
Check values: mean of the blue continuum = 19.5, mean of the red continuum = 17.6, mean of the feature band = 17.1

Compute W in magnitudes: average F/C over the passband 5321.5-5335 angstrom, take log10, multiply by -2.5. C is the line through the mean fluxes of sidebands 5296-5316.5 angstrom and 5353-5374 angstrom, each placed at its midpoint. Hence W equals 0.07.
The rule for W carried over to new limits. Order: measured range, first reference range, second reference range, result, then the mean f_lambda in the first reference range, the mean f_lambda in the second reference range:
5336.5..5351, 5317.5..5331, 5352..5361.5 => 0.08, 16.8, 17.6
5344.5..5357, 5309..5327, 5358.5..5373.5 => 0.11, 18.7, 17.8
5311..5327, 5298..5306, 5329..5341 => -0.06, 17.4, 16.8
